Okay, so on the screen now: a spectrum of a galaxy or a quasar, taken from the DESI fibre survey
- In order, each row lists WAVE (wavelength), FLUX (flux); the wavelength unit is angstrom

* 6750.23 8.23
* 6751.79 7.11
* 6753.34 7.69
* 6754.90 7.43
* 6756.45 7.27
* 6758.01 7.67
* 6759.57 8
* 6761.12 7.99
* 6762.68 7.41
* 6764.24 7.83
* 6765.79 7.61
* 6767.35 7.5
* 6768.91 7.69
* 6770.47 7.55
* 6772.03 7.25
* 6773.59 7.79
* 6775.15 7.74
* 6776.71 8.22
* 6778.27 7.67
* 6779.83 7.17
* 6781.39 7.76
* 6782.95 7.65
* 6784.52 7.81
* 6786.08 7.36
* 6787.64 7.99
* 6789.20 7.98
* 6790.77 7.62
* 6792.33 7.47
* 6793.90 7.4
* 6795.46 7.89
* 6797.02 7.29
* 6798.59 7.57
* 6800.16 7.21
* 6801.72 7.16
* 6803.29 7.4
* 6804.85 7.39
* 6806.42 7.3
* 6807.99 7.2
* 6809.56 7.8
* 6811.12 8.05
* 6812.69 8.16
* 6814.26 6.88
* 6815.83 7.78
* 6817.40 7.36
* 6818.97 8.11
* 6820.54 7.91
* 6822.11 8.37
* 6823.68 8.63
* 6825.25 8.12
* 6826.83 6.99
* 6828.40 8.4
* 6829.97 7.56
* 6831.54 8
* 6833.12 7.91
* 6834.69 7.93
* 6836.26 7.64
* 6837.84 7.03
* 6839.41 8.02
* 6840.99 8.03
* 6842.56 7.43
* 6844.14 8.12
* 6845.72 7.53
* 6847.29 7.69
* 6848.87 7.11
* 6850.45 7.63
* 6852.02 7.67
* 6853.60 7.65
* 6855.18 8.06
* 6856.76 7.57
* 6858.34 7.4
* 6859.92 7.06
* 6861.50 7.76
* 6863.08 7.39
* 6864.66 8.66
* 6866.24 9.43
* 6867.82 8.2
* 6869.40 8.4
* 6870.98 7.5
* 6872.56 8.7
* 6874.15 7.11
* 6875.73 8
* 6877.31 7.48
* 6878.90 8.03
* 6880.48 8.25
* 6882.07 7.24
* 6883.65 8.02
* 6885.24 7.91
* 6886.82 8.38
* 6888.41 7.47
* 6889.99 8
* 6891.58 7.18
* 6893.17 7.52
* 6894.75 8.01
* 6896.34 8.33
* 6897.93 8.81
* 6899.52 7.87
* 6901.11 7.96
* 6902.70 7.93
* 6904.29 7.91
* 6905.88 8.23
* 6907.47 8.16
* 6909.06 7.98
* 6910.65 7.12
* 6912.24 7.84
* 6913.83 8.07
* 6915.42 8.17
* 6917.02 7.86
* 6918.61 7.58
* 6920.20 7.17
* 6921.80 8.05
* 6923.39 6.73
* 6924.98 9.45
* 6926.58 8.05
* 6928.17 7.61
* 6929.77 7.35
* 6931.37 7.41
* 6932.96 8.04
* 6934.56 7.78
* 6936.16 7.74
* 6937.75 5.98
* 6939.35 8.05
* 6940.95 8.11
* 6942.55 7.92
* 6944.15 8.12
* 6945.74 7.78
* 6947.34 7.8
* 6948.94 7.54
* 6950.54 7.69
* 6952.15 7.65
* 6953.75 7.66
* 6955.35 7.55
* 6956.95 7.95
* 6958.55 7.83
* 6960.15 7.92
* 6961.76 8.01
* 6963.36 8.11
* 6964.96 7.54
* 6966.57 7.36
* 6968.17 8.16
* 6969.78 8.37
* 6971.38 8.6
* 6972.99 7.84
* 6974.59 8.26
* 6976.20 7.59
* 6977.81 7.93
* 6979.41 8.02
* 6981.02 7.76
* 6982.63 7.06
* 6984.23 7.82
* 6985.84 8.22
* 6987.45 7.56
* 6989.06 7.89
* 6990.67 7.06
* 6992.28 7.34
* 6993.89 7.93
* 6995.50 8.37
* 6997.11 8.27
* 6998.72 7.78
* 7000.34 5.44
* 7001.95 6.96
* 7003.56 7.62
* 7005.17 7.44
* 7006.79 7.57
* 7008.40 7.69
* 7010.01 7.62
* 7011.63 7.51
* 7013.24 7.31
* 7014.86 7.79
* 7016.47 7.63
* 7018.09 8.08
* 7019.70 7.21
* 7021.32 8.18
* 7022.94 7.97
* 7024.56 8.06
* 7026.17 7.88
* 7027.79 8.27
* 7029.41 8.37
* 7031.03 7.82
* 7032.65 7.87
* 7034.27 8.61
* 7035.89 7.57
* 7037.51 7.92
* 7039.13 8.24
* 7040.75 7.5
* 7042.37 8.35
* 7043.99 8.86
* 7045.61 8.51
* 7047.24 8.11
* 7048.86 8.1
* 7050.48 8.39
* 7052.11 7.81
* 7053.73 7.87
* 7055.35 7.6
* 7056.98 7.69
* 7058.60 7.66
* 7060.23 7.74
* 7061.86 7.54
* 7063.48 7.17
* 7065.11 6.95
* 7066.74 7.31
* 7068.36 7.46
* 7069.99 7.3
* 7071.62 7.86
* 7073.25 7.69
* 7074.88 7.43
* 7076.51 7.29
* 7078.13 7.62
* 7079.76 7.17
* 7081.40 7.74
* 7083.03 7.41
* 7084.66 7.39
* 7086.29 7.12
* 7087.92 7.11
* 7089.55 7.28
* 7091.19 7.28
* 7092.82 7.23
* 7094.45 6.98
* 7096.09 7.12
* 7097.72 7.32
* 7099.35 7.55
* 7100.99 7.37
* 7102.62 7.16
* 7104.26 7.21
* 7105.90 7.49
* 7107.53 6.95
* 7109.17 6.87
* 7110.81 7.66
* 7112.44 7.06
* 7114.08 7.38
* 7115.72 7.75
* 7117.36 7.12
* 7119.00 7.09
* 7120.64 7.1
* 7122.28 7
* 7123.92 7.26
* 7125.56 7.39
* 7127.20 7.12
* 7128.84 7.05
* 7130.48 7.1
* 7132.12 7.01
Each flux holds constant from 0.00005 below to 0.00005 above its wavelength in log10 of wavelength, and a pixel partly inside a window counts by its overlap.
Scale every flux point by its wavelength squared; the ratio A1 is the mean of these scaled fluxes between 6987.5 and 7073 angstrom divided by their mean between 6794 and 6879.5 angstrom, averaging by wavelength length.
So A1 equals 1.06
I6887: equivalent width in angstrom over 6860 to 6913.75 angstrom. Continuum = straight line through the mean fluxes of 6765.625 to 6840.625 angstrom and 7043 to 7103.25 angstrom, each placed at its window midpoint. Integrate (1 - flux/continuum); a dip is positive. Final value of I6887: -2.2 angstrom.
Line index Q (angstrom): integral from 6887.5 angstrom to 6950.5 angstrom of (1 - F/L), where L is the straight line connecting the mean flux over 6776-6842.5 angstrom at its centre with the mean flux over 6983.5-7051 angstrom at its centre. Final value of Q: -0.4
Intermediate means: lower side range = 7.69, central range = 7.81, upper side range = 7.82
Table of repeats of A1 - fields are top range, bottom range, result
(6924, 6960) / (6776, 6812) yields 1.07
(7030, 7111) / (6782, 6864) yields 1.06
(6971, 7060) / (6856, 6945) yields 1.03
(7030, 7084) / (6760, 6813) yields 1.10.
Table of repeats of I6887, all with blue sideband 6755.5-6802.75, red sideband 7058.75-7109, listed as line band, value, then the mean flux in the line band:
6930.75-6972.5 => -1.9 angstrom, 7.8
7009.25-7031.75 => -1.3 angstrom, 7.83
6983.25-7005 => -0.4 angstrom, 7.55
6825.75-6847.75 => -0.5 angstrom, 7.74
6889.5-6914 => -1.4 angstrom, 7.93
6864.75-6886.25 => -1.5 angstrom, 8.05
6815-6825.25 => -0.6 angstrom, 8.03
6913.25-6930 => -0.8 angstrom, 7.84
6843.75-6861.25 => -0.1 angstrom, 7.58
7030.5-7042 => -0.9 angstrom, 7.95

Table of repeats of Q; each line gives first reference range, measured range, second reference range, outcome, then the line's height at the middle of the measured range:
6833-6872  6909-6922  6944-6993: 0.1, 7.8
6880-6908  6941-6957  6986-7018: -0.1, 7.74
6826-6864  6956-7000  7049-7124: -2.0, 7.51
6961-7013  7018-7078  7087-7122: -3.0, 7.46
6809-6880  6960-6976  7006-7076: -0.4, 7.82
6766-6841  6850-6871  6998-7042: -0.6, 7.68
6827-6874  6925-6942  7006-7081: 0.2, 7.81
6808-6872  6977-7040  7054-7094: -1.7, 7.53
